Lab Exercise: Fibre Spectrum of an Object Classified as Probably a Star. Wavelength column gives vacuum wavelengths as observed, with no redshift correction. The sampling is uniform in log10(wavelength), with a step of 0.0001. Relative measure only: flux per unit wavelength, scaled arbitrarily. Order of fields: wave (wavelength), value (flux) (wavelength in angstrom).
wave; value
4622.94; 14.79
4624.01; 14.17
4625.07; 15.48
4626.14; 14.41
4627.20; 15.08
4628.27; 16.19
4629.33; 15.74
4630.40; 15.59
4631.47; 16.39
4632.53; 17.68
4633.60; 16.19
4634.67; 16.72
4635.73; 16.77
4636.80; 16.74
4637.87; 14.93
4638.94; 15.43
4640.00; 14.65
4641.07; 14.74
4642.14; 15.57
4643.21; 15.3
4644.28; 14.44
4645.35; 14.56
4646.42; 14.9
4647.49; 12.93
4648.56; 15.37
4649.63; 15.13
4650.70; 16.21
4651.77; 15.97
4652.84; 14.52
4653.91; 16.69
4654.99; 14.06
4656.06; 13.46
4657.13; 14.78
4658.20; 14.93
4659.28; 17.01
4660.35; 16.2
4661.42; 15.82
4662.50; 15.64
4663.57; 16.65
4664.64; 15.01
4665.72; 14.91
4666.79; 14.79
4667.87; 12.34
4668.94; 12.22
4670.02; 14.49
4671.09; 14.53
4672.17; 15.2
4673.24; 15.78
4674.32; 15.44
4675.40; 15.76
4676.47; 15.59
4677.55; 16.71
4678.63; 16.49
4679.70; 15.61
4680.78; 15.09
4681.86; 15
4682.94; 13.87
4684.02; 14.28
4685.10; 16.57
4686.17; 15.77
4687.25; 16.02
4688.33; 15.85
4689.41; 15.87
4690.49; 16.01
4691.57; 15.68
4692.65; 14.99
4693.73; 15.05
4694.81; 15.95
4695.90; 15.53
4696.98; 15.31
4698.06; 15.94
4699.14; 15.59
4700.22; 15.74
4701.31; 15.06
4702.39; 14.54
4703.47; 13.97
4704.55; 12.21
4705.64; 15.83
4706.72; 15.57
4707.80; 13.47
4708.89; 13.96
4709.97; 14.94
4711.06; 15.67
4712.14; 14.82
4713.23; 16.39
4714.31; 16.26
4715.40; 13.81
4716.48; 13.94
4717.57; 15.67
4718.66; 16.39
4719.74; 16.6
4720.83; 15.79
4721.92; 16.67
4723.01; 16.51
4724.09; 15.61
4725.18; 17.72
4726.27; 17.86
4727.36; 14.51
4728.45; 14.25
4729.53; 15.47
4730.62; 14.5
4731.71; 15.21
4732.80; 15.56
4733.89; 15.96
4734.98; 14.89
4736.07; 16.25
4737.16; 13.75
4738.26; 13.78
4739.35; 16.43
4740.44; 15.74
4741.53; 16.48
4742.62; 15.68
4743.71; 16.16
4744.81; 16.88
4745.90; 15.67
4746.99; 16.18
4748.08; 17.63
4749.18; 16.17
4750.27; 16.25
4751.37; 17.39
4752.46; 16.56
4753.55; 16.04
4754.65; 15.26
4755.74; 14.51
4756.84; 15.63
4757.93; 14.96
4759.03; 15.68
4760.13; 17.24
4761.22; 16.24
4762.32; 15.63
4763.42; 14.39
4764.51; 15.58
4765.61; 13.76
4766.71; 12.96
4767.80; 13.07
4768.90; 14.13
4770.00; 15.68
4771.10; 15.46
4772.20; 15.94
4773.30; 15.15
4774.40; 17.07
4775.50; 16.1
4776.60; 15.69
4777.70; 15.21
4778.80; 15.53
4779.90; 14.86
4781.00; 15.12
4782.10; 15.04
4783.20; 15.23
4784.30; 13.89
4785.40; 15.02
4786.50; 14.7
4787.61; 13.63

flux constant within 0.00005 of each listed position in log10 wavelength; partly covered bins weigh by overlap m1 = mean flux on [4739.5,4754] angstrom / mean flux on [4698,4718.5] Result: 1.10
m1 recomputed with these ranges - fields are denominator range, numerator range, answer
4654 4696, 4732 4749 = 1.03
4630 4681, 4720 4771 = 1.02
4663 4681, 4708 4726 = 1.04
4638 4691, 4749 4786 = 1.01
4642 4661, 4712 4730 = 1.05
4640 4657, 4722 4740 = 1.04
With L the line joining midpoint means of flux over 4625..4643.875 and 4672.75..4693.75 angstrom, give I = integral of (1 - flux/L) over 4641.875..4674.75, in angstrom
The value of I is 1.4 angstrom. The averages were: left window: 15.8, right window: 15.6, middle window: 15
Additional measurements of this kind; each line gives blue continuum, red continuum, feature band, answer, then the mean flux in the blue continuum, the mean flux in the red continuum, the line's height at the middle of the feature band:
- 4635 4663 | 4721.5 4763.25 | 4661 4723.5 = 1.1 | 15.3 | 15.8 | 15.5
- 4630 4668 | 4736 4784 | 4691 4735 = 0.3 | 15.4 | 15.5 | 15.5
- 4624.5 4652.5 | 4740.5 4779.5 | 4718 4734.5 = -0.3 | 15.5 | 15.7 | 15.6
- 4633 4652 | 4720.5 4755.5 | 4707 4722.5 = 0.4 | 15.4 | 15.9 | 15.8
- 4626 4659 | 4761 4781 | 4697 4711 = 0.4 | 15.4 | 15.1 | 15.3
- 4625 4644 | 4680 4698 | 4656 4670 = 0.6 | 15.7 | 15.4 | 15.6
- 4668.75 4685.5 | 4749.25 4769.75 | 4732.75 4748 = -0.4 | 15.2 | 15.3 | 15.3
